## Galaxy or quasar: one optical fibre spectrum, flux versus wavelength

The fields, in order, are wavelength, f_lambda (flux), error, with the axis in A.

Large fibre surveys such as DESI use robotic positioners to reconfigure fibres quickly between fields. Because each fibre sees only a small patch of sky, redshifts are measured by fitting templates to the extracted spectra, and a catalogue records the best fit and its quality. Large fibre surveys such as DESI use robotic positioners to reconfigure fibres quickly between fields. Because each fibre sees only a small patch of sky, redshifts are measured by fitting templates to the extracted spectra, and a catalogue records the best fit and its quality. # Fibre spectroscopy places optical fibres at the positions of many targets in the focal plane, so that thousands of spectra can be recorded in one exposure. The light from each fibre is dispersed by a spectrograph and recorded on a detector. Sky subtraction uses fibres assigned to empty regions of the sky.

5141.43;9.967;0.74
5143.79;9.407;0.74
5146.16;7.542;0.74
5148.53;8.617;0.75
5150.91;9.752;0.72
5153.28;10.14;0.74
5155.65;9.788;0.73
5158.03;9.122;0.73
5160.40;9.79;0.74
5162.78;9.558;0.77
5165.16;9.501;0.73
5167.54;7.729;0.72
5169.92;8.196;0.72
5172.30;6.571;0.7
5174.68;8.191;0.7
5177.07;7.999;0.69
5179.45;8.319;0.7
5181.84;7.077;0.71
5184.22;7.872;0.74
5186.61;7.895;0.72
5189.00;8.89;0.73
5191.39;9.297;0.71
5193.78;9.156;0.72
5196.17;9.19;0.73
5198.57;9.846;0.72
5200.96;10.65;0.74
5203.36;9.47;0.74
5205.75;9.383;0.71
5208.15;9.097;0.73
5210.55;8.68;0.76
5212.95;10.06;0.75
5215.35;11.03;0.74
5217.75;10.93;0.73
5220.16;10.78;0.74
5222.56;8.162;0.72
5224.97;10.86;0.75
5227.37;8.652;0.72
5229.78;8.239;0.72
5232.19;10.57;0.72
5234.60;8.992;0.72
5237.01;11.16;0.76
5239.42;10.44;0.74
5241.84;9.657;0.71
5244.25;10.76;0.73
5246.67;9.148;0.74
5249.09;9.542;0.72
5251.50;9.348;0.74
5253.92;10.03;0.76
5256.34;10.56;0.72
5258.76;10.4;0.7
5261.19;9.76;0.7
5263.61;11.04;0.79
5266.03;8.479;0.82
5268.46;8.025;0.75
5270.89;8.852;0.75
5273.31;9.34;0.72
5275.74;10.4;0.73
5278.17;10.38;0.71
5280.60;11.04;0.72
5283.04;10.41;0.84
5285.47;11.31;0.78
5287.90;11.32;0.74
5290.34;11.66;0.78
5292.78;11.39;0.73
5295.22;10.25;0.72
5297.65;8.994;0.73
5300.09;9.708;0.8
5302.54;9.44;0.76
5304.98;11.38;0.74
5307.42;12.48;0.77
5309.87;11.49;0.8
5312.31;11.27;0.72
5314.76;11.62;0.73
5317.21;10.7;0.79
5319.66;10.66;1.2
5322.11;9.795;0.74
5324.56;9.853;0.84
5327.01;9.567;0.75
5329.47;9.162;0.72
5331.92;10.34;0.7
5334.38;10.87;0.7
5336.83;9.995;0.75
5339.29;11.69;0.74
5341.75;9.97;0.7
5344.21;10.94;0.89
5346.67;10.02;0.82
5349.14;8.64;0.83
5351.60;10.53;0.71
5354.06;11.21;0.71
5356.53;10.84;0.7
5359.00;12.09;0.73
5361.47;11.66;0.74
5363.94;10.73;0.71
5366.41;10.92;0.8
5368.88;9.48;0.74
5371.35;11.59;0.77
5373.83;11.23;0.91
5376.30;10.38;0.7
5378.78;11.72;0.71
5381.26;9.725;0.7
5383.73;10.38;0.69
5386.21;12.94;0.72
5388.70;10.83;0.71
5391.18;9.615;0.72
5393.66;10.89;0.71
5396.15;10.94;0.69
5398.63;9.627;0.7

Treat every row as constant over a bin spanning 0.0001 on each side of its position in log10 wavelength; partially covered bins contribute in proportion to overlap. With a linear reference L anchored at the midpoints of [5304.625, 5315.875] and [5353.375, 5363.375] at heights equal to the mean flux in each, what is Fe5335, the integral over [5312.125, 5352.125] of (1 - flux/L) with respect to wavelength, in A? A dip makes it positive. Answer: 4.3 A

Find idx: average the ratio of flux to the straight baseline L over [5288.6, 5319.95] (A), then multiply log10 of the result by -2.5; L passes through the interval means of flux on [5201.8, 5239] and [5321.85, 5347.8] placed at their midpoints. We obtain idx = -0.08 mag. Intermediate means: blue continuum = 9.76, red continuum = 10.2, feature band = 10.9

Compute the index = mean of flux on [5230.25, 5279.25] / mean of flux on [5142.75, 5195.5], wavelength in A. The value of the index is 1.1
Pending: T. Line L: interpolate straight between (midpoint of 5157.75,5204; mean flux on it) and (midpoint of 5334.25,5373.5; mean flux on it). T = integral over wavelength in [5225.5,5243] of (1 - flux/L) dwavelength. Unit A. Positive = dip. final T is -0.7 A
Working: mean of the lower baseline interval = 8.7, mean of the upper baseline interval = 10.7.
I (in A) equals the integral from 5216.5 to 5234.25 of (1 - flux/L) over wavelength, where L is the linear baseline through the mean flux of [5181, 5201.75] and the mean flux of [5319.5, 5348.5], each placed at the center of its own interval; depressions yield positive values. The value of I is -1.0 A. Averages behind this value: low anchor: 8.87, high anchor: 10.2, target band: 9.71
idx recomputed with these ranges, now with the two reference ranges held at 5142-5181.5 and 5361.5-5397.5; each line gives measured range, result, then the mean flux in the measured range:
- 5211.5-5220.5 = -0.149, 10.6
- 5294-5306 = 0.015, 9.93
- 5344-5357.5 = 0.026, 10.3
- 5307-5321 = -0.109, 11.3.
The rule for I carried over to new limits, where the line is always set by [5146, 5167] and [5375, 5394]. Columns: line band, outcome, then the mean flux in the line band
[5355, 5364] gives -0.6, 11.4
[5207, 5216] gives 0.1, 9.64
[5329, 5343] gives 0.1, 10.4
